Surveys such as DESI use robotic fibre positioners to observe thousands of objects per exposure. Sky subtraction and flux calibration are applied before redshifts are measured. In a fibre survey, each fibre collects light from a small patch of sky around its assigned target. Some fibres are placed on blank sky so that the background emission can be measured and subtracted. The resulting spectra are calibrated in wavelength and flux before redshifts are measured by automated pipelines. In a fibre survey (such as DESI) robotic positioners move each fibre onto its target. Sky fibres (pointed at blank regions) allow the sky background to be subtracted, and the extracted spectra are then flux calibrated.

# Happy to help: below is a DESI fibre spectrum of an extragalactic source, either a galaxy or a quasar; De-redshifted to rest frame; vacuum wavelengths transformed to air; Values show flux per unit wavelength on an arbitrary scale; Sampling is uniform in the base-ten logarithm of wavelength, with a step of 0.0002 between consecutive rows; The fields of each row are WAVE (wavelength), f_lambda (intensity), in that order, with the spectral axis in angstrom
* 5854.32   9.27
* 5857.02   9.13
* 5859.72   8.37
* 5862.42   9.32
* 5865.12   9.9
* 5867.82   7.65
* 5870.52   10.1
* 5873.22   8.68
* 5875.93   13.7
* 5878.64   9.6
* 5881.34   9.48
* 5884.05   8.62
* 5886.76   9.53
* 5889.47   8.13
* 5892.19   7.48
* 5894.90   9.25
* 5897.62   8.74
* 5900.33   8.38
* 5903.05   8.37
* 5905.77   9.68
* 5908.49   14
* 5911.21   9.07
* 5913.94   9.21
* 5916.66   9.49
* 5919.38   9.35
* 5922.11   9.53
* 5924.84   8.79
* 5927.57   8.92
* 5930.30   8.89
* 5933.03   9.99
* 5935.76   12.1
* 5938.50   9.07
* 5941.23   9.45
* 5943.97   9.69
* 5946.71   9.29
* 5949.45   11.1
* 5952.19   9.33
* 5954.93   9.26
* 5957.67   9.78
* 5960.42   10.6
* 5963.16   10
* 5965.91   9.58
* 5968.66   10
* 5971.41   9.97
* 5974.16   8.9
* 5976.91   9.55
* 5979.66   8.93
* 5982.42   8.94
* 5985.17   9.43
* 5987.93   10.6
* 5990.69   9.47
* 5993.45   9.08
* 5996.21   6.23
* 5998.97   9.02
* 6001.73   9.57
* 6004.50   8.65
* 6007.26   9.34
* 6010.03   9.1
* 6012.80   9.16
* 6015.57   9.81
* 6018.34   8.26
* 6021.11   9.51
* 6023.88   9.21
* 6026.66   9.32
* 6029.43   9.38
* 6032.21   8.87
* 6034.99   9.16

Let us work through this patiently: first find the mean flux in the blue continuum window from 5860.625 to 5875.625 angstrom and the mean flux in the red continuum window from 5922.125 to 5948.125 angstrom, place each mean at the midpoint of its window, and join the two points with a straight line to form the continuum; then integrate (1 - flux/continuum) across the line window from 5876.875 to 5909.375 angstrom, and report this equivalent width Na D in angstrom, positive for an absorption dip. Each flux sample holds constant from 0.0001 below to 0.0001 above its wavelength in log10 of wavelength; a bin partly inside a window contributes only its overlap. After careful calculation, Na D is 0.8 angstrom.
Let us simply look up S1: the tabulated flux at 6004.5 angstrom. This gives 8.65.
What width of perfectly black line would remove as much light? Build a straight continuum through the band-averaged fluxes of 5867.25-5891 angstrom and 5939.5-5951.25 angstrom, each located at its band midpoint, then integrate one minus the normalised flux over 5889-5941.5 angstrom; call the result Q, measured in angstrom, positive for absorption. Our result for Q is 1.6 angstrom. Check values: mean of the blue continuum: 9.55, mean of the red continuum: 9.84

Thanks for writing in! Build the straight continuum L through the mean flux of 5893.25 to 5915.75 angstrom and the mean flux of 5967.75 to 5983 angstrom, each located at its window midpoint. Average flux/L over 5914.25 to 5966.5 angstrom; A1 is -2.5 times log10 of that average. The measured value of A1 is -0.02 mag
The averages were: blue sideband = 9.56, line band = 9.69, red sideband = 9.39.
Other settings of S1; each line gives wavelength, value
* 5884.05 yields 8.62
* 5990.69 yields 9.47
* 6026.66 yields 9.32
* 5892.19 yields 7.48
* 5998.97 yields 9.02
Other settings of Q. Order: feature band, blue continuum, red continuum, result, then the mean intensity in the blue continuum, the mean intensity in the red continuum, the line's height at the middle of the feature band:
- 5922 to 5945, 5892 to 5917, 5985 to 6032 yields -0.6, 9.45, 9.11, 9.36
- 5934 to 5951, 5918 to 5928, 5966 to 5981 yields -1.5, 9.17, 9.48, 9.29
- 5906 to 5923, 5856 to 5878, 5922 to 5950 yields -0.8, 9.61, 9.68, 9.66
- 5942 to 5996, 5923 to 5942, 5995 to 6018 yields -2.0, 9.61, 8.85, 9.23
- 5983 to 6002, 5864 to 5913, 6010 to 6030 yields 0.5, 9.46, 9.22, 9.27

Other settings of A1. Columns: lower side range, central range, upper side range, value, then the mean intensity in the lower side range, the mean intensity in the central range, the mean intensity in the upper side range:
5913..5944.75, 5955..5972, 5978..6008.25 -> -0.08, 9.54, 9.93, 9.03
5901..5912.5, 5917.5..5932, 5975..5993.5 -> 0.10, 10.2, 9.13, 9.44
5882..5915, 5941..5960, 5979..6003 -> -0.07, 9.21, 9.76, 9.03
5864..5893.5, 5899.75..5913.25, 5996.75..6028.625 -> -0.07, 9.35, 9.95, 9.11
